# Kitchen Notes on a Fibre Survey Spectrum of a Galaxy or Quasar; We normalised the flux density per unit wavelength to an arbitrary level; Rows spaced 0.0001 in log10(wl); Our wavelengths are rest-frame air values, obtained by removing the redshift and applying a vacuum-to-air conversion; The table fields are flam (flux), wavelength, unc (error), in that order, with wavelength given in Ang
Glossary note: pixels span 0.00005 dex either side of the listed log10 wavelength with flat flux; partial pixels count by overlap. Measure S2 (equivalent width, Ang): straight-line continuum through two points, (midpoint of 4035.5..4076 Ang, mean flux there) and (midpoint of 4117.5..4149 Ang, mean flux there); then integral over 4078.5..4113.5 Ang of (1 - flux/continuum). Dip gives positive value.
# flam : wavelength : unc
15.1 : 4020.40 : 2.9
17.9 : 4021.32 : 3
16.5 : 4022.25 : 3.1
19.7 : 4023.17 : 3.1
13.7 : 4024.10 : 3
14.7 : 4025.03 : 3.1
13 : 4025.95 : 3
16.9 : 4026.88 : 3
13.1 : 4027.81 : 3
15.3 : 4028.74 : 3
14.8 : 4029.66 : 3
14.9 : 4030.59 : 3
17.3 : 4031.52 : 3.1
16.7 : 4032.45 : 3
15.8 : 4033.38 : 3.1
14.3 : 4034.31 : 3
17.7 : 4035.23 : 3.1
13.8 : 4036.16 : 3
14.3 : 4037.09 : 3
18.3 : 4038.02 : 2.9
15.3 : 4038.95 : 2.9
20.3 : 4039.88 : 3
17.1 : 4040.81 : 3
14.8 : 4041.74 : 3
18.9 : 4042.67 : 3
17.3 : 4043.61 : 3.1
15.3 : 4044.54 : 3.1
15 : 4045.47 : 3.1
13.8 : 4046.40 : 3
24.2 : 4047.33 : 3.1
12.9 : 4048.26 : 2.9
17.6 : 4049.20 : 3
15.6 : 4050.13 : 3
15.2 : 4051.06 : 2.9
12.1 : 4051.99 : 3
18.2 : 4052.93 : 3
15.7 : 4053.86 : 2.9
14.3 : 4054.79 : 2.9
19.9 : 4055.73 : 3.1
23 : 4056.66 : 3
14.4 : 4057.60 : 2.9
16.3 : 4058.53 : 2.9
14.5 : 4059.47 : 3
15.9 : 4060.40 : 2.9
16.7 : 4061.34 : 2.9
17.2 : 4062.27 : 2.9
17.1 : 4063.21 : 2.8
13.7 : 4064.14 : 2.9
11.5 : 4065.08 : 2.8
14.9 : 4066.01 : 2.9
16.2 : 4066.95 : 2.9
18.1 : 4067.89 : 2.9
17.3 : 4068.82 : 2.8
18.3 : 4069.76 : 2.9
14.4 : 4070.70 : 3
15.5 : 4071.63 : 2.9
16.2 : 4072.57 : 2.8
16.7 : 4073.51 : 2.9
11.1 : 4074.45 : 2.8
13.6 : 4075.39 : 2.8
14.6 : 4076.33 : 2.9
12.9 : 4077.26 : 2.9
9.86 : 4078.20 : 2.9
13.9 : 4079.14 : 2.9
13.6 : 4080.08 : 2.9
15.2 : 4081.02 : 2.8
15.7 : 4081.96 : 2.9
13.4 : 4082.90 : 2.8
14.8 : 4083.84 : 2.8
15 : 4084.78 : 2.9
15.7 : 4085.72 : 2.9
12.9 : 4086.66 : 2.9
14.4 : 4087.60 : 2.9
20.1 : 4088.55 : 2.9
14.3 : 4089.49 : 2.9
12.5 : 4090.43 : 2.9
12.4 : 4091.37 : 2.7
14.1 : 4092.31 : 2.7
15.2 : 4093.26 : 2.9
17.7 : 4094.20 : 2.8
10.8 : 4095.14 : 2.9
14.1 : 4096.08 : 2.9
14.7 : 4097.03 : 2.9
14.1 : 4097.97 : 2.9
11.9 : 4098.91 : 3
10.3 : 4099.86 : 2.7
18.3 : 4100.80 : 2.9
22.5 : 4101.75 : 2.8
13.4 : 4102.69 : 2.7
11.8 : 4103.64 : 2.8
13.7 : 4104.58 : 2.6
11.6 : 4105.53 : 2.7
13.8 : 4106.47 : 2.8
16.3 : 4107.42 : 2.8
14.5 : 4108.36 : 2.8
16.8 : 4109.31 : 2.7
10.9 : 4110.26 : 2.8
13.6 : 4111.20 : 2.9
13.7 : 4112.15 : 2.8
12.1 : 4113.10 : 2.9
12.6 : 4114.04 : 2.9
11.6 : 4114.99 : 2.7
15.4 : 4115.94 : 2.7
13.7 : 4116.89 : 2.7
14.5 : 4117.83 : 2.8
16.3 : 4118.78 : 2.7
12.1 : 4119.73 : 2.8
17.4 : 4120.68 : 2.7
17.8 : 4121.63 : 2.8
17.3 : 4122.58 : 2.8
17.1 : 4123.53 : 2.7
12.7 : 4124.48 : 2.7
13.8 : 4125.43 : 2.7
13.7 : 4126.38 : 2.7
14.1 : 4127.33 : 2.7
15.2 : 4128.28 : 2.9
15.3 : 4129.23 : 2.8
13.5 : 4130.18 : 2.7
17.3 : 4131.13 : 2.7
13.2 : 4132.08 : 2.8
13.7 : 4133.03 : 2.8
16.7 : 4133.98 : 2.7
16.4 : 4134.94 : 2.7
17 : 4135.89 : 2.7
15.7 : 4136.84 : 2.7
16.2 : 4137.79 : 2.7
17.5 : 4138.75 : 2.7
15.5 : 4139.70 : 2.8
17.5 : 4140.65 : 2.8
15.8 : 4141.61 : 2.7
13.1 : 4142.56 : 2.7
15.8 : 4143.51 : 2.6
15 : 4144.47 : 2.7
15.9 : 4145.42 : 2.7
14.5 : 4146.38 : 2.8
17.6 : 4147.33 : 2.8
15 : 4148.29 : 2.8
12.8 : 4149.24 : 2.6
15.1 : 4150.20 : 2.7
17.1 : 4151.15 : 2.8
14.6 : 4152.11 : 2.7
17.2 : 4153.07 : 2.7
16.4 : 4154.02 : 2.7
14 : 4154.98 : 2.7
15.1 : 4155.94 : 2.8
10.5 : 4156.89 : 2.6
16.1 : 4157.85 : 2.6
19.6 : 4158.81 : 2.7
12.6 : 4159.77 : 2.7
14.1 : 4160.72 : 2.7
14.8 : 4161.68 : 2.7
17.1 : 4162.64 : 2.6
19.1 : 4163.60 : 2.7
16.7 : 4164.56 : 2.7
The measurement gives 3.2 Ang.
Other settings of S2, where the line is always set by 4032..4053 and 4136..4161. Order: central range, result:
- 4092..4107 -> 1.47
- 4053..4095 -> 2.03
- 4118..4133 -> 0.52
